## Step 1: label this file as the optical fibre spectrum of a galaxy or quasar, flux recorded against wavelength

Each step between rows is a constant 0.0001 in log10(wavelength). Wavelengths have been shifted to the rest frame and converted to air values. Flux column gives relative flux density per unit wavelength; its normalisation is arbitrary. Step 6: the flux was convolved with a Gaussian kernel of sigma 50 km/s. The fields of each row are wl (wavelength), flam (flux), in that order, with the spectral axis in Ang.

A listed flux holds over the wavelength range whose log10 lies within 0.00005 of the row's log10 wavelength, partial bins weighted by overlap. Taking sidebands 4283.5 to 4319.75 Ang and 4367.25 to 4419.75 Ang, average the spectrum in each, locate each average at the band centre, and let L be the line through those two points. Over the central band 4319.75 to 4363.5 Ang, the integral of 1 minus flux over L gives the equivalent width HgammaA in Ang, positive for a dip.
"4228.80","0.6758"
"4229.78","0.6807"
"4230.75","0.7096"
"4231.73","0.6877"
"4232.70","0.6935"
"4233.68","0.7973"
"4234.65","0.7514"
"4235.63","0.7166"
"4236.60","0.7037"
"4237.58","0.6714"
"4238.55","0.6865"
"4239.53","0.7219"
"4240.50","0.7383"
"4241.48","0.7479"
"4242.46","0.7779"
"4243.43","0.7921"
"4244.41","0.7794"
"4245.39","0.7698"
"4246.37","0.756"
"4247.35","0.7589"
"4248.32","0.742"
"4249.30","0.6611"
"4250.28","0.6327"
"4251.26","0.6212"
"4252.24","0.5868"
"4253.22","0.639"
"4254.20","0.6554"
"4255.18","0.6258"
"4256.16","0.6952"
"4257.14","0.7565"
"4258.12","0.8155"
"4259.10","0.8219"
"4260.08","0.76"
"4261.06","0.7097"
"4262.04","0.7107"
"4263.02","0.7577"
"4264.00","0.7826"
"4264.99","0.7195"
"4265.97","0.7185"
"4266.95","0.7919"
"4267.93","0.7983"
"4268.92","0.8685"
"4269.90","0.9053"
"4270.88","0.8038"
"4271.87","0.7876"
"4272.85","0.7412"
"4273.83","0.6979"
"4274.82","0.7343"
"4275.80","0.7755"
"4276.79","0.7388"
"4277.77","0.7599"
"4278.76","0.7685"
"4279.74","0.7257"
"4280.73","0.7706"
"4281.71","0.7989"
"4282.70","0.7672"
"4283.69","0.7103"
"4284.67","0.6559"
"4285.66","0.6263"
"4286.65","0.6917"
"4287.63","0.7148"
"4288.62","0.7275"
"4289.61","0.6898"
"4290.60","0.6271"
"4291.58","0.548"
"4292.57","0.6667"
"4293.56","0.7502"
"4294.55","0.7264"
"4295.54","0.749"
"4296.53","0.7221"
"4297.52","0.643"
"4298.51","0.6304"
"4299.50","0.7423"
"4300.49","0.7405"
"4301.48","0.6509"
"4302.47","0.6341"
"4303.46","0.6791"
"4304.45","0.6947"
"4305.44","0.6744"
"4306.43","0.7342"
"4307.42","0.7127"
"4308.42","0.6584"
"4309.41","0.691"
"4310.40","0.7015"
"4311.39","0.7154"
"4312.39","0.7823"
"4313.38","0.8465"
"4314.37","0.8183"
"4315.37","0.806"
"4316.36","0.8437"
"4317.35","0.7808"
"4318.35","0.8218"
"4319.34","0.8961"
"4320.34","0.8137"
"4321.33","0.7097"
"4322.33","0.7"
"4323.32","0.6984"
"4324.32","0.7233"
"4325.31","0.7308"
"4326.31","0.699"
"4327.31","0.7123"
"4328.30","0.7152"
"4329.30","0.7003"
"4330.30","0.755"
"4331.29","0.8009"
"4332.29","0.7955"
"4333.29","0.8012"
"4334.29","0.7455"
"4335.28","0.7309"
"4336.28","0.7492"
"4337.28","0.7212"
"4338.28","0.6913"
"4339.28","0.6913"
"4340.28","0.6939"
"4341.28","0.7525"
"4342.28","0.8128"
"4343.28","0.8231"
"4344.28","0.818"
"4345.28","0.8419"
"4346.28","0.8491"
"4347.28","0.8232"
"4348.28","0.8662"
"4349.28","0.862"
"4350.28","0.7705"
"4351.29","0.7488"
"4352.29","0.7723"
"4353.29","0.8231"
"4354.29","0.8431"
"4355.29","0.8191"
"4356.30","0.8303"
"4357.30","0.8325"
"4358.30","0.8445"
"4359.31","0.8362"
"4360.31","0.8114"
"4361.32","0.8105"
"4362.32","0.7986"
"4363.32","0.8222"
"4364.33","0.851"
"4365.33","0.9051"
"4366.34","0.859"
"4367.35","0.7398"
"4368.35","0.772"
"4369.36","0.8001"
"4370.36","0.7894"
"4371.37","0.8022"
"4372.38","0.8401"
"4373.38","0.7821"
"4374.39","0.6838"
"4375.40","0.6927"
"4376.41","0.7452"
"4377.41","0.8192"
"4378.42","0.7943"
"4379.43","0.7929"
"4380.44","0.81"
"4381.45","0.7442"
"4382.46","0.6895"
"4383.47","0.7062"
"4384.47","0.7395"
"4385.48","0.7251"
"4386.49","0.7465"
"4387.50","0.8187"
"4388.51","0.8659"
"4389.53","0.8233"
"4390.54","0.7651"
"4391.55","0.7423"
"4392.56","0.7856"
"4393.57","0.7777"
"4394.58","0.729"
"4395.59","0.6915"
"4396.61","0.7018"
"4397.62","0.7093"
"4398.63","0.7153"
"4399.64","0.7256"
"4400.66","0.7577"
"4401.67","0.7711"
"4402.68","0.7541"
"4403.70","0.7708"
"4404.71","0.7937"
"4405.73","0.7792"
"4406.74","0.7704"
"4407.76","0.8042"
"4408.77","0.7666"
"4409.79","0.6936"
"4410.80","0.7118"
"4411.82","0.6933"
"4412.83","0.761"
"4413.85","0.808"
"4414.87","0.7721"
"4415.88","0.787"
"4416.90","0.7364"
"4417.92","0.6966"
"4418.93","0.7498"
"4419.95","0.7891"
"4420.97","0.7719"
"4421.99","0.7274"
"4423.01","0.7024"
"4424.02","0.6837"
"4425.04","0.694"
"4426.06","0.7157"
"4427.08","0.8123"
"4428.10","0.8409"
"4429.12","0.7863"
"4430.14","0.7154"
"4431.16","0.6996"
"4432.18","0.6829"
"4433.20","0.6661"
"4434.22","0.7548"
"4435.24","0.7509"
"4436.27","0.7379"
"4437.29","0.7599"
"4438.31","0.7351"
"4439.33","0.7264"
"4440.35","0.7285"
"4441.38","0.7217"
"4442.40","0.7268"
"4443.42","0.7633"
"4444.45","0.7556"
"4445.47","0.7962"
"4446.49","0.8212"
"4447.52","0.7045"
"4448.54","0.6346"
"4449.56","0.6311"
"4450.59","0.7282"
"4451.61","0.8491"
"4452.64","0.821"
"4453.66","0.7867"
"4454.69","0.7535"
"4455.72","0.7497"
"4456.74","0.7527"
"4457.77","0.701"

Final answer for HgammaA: -2.5 Ang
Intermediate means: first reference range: 0.716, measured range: 0.777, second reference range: 0.759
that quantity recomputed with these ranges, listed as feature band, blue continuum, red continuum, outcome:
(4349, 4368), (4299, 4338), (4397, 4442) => -1.96 Ang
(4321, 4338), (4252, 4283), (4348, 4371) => 1.31 Ang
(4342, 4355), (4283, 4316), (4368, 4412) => -1.53 Ang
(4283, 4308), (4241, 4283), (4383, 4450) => 1.97 Ang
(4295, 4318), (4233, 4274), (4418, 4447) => 0.45 Ang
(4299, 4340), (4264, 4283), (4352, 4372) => 2.96 Ang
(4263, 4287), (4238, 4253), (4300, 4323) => -0.91 Ang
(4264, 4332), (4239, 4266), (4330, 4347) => 1.18 Ang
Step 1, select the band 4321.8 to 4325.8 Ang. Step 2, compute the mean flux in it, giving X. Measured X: 0.713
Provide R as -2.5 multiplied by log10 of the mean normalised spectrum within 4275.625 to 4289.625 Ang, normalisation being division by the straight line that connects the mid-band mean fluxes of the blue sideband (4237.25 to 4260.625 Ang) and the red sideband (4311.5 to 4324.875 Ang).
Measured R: 0.03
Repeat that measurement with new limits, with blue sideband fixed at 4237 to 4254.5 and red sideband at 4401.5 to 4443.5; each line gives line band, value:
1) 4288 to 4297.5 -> 0.05 mag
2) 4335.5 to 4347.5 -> -0.06 mag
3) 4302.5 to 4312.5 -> 0.04 mag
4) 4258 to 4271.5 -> -0.10 mag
